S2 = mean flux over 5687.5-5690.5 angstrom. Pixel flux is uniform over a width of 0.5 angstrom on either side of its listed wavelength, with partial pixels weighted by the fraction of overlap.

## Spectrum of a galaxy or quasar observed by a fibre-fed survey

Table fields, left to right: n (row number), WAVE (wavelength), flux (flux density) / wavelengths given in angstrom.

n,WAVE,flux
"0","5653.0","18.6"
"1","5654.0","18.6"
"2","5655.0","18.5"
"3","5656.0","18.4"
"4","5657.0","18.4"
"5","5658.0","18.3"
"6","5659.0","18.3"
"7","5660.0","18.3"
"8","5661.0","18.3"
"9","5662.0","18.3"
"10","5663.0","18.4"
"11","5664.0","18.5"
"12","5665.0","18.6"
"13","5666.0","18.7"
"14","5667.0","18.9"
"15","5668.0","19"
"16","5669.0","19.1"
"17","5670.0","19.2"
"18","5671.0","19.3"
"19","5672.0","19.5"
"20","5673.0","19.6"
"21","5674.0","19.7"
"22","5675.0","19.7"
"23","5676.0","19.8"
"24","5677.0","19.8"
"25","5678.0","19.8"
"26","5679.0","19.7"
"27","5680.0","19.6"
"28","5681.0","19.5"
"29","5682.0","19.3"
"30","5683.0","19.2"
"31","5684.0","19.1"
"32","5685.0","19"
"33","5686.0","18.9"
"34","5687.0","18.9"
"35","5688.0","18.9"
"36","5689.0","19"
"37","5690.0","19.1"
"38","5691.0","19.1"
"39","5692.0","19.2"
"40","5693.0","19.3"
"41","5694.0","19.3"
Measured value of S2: 19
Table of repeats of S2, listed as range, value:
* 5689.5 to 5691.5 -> 19.1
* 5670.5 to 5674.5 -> 19.5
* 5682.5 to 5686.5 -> 19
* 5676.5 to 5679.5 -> 19.8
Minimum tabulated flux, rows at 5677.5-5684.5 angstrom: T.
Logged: 19.1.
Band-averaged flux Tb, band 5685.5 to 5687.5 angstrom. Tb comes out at 18.9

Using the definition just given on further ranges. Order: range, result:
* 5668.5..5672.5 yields 19.3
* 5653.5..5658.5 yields 18.4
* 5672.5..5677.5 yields 19.7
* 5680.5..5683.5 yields 19.3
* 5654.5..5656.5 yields 18.4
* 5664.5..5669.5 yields 18.9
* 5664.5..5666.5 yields 18.6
